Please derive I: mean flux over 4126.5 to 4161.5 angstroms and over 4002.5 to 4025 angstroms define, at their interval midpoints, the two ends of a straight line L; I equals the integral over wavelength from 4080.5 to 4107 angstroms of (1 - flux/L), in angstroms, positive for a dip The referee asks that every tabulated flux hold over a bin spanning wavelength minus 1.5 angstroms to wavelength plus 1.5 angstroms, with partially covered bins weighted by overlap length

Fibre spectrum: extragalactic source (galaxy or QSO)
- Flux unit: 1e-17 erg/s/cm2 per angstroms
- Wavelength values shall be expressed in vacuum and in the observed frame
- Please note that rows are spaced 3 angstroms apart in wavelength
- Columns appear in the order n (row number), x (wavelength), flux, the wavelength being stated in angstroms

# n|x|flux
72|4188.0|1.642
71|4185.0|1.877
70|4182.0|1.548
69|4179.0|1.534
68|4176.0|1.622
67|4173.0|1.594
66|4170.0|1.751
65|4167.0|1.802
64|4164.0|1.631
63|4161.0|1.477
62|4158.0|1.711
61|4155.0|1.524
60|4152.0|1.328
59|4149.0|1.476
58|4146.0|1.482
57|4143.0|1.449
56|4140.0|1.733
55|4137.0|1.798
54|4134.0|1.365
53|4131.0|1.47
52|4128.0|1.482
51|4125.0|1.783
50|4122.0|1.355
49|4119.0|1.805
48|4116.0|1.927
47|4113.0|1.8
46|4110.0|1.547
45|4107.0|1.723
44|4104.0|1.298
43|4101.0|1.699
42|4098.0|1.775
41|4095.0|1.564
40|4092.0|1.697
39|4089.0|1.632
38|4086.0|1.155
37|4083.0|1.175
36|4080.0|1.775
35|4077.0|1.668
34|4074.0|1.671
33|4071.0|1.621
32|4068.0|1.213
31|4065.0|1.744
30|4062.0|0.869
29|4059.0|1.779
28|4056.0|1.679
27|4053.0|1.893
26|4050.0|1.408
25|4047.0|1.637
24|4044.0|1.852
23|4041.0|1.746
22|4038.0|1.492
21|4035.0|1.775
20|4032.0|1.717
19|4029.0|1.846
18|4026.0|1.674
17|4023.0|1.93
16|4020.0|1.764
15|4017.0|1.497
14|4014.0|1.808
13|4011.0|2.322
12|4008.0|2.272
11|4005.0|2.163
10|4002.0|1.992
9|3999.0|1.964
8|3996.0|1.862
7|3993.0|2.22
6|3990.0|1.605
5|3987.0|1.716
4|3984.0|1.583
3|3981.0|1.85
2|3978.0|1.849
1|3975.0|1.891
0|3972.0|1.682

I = 2.6 angstroms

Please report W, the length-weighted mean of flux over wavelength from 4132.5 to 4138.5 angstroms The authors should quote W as 1.58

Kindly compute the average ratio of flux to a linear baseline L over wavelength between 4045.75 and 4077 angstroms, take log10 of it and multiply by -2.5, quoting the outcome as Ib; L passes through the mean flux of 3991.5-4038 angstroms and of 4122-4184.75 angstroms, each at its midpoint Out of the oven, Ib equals 0.16 mag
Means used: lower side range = 1.91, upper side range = 1.58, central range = 1.56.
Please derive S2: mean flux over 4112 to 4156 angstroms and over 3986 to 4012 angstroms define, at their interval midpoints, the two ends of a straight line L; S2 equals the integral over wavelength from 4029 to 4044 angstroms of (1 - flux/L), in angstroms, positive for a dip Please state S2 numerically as 1.4 angstroms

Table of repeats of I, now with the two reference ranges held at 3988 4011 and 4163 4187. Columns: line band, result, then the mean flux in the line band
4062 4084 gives 4.24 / 1.51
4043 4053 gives 1.38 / 1.66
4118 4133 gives 1.75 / 1.56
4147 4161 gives 1.69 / 1.51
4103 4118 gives 1.03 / 1.68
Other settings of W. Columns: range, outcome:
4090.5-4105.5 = 1.61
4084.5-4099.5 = 1.56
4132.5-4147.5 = 1.57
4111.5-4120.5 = 1.84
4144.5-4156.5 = 1.45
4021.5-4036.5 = 1.79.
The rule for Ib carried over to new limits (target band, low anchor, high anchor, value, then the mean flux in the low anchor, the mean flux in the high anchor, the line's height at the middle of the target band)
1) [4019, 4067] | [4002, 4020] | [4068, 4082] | 0.08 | 1.99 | 1.62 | 1.8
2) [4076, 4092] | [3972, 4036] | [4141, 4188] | 0.16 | 1.87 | 1.59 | 1.73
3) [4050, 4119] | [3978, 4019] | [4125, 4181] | 0.09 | 1.91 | 1.57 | 1.72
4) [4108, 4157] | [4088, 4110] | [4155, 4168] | 0.03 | 1.62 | 1.63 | 1.63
